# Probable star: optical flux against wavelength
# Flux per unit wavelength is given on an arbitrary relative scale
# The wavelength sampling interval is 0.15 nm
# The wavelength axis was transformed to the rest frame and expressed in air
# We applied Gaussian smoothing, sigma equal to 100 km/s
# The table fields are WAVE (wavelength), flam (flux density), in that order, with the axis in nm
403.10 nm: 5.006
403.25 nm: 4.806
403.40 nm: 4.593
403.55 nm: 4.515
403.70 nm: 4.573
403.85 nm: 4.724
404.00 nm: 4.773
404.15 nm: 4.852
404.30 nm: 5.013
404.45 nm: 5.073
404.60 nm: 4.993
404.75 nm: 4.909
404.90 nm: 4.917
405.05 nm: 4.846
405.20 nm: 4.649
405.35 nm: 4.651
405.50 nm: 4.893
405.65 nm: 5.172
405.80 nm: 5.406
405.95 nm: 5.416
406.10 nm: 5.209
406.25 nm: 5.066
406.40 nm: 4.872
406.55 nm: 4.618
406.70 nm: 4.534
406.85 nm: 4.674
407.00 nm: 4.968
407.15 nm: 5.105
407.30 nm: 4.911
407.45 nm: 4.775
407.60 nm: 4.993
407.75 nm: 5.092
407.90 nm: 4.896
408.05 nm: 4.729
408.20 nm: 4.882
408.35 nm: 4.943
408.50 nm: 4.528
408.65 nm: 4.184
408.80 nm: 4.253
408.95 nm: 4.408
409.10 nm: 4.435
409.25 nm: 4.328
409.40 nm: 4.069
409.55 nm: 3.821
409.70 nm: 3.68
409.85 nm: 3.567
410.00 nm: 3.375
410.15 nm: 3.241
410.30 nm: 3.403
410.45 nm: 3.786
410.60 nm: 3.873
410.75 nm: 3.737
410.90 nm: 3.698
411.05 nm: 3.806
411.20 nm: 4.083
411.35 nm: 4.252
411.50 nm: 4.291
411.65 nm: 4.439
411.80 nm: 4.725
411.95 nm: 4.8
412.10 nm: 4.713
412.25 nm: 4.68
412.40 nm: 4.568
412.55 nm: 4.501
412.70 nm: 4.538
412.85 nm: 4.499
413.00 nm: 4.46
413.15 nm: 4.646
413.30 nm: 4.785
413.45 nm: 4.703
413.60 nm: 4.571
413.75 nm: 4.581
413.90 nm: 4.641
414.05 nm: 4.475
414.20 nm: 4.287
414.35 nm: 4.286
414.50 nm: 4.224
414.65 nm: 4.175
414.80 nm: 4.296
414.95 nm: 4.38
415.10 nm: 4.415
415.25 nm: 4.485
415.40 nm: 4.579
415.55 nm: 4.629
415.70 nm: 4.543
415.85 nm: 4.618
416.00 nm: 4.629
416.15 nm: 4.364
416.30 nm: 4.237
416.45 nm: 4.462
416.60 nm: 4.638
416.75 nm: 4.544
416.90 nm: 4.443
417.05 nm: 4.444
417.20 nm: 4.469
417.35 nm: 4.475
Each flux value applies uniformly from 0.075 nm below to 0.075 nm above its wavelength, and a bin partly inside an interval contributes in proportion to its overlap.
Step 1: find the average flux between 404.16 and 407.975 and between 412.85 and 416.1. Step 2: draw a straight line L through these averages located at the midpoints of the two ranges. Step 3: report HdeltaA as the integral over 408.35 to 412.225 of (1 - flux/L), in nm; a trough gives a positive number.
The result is 0.52 nm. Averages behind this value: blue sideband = 4.94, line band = 4.08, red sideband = 4.49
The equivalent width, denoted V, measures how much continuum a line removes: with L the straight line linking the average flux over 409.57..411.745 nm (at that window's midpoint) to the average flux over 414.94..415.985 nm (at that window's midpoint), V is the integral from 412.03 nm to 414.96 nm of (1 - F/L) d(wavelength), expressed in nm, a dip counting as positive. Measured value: -0.19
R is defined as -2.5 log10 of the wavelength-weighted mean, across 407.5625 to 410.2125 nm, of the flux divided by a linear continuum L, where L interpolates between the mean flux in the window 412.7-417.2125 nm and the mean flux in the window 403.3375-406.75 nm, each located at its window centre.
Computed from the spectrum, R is 0.11 mag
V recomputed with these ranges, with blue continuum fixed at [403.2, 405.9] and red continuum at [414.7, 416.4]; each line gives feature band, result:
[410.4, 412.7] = 0.164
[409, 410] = 0.157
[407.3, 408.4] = -0.037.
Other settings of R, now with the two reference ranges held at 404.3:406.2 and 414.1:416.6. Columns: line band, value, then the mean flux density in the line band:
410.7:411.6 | 0.168 mag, 4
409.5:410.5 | 0.315 mag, 3.54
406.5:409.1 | 0.031 mag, 4.73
